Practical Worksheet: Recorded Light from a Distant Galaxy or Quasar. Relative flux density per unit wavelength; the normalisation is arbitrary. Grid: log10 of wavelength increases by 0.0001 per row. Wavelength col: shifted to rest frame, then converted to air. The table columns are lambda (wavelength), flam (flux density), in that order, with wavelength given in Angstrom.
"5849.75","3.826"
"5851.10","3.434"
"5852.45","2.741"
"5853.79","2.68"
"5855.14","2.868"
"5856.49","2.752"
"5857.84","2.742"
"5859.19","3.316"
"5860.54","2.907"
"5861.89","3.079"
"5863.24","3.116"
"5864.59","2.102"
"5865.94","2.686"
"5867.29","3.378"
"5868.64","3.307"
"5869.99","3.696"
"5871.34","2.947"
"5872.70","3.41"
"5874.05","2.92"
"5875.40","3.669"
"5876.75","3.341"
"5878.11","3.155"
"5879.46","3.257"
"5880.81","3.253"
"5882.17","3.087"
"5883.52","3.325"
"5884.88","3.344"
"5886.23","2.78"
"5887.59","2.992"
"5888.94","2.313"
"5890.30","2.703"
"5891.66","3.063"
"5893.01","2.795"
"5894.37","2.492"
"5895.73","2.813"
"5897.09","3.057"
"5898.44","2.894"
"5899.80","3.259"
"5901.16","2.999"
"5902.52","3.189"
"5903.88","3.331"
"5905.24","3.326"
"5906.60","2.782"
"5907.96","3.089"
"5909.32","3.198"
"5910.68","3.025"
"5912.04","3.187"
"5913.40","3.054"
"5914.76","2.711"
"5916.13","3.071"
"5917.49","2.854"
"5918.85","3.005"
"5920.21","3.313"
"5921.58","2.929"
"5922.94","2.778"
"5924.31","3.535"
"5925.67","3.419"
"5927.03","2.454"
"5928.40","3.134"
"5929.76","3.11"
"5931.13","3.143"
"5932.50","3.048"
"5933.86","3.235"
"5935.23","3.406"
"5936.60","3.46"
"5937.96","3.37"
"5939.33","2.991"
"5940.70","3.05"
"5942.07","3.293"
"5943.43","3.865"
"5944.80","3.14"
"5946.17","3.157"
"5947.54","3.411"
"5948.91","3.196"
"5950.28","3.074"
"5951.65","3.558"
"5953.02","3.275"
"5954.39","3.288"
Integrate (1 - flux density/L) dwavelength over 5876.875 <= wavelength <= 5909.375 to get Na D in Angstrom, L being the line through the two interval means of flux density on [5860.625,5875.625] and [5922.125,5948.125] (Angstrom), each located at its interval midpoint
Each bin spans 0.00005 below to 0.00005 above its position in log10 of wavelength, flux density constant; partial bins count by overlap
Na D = 1.2 Angstrom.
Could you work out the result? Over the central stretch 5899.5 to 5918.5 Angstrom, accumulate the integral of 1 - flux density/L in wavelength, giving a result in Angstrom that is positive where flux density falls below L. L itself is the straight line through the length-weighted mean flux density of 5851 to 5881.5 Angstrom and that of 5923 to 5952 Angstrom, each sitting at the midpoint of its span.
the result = 0.6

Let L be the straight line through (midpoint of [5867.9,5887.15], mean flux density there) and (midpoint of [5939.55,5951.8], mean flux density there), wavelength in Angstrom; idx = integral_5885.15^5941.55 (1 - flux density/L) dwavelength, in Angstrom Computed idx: 4.0 Angstrom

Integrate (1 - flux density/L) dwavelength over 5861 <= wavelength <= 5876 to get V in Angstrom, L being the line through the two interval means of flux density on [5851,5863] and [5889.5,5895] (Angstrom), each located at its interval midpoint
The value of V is -1.27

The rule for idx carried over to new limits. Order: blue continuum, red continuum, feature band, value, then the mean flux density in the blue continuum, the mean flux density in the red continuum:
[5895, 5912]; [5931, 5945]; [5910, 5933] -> 1.0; 3.08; 3.28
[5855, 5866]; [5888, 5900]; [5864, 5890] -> -2.5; 2.85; 2.81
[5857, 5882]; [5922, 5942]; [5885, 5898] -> 1.4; 3.12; 3.15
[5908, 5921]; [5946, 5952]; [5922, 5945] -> -0.2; 3.05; 3.27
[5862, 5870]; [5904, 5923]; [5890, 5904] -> 0.3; 3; 3.04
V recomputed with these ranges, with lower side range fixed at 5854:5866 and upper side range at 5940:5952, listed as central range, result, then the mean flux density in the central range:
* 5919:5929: 0.3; 3.08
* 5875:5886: -1.2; 3.27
